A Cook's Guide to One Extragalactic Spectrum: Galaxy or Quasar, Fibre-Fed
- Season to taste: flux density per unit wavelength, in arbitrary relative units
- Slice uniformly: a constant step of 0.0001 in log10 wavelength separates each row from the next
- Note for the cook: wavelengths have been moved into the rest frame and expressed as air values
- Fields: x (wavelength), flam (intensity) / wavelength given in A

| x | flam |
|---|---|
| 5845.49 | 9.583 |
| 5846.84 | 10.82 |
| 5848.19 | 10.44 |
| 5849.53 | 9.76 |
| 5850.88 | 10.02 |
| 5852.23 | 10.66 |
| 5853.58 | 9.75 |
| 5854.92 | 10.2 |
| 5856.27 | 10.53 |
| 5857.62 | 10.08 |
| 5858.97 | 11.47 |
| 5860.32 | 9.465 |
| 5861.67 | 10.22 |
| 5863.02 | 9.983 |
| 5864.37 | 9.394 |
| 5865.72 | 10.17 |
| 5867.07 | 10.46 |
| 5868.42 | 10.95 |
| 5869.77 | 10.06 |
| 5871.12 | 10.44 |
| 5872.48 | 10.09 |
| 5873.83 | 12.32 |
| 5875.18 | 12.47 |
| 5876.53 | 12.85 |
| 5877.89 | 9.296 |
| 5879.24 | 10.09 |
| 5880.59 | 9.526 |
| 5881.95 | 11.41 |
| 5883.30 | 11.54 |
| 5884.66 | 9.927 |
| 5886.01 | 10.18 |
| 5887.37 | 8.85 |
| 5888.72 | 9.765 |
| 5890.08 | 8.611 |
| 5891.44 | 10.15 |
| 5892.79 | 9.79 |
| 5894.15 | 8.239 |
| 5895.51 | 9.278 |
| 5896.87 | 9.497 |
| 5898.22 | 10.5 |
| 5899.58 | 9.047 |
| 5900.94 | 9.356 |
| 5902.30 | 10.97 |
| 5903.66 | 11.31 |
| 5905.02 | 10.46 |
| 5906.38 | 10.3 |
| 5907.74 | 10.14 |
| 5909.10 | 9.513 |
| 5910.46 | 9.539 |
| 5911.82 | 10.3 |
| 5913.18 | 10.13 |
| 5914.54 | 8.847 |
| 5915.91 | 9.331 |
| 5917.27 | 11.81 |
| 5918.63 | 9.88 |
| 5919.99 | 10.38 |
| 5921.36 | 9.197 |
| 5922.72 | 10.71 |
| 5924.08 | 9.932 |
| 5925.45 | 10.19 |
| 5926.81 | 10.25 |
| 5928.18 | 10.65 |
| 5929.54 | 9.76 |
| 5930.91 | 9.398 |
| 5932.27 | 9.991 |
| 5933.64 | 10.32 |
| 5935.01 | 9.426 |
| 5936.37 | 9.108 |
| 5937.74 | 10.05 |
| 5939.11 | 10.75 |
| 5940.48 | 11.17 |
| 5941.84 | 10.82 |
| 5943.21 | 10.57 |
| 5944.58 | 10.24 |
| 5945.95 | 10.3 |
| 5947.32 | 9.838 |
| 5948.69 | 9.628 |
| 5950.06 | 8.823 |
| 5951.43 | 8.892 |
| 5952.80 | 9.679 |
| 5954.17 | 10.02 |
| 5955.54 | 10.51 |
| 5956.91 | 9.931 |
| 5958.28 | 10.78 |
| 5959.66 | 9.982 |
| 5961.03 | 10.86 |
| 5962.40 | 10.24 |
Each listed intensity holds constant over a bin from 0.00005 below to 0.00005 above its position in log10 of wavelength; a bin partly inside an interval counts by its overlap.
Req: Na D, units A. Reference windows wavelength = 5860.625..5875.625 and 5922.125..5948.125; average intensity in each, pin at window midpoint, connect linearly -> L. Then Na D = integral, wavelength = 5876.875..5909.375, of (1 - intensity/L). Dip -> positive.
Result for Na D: 1.45 A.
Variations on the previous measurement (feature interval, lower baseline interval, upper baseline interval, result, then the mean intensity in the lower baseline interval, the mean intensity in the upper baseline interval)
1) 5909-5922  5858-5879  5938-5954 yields 0.47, 10.6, 10.1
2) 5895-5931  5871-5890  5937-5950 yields 1.33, 10.6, 10.3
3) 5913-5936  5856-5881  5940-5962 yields 0.58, 10.5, 10.1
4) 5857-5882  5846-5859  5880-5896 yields -1.24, 10.3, 9.77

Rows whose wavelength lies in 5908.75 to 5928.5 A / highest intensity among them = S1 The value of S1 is 11.81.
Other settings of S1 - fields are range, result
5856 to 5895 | 12.85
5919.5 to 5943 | 11.17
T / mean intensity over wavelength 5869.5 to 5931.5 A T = 10.1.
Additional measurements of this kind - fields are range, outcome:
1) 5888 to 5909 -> 9.82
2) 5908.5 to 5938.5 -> 9.94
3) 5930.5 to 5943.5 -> 10.2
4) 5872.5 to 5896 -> 10.3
